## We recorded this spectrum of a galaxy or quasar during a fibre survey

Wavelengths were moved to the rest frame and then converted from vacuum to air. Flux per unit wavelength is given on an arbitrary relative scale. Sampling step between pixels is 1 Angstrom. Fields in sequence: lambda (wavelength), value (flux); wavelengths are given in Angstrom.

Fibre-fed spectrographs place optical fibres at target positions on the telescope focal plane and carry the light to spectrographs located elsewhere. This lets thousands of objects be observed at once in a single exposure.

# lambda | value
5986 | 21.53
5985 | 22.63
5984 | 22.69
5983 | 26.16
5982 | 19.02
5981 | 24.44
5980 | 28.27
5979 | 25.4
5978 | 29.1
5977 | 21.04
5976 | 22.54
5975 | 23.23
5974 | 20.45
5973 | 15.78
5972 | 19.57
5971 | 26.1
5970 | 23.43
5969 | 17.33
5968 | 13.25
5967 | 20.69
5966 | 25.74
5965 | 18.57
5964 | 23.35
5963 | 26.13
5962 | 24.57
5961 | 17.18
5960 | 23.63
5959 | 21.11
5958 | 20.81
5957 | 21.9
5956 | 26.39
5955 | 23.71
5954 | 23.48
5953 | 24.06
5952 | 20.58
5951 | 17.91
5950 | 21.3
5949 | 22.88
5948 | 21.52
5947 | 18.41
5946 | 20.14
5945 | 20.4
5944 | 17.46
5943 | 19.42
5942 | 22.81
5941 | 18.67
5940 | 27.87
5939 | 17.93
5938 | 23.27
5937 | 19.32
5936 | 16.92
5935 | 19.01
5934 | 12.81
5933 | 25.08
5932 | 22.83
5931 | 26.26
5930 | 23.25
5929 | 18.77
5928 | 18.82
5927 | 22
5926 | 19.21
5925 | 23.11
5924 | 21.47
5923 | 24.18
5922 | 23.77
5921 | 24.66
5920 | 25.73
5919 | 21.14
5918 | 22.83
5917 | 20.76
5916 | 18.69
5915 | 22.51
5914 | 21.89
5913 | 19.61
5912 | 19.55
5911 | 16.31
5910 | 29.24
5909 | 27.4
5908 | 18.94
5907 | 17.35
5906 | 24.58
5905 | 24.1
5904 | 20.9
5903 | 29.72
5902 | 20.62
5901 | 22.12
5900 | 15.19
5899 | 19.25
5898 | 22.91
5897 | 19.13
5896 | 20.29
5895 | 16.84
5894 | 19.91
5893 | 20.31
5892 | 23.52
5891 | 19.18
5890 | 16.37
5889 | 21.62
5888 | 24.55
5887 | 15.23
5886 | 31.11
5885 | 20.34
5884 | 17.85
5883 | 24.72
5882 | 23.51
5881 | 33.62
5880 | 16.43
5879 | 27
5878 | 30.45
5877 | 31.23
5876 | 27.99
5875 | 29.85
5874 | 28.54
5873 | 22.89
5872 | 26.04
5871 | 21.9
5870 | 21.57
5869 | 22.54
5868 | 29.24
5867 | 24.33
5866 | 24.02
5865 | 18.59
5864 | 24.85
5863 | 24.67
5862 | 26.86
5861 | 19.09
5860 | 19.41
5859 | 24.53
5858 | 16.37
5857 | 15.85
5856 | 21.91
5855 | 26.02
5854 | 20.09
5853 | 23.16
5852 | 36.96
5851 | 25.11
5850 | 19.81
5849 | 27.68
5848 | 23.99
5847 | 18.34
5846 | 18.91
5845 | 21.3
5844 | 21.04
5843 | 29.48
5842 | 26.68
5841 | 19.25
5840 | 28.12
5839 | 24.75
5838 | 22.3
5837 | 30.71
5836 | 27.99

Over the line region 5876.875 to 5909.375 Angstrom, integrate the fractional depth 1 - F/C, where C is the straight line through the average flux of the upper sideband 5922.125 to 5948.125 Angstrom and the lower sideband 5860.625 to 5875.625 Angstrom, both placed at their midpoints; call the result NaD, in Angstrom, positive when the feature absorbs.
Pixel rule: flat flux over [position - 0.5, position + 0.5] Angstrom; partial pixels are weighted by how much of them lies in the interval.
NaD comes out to 1.27 Angstrom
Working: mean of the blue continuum 24.4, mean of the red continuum 20.8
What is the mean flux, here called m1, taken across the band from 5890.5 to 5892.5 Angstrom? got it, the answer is 21.4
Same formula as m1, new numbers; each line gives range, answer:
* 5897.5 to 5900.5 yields 19.1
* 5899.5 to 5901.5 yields 18.7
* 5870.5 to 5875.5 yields 25.8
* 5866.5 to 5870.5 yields 24.4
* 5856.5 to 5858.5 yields 16.1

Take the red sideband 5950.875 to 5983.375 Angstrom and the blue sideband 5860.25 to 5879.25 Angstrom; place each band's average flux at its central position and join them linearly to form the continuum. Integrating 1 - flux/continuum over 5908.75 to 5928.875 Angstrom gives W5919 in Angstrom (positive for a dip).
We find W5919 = 1.5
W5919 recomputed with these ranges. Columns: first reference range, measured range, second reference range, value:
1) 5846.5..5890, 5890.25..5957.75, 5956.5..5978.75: 3.8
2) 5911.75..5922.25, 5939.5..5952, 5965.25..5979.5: 0.6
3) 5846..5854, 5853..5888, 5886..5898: -2.4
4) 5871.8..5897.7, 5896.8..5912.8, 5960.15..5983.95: 1.0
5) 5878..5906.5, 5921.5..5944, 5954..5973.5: 0.6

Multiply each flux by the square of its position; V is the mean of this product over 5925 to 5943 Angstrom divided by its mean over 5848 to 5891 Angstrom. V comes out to 0.9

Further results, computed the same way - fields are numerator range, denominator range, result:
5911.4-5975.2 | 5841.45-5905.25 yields 0.95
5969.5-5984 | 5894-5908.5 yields 1.14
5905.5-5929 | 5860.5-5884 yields 0.88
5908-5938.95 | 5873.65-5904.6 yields 0.95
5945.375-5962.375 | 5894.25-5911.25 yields 1.03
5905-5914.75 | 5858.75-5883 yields 0.88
